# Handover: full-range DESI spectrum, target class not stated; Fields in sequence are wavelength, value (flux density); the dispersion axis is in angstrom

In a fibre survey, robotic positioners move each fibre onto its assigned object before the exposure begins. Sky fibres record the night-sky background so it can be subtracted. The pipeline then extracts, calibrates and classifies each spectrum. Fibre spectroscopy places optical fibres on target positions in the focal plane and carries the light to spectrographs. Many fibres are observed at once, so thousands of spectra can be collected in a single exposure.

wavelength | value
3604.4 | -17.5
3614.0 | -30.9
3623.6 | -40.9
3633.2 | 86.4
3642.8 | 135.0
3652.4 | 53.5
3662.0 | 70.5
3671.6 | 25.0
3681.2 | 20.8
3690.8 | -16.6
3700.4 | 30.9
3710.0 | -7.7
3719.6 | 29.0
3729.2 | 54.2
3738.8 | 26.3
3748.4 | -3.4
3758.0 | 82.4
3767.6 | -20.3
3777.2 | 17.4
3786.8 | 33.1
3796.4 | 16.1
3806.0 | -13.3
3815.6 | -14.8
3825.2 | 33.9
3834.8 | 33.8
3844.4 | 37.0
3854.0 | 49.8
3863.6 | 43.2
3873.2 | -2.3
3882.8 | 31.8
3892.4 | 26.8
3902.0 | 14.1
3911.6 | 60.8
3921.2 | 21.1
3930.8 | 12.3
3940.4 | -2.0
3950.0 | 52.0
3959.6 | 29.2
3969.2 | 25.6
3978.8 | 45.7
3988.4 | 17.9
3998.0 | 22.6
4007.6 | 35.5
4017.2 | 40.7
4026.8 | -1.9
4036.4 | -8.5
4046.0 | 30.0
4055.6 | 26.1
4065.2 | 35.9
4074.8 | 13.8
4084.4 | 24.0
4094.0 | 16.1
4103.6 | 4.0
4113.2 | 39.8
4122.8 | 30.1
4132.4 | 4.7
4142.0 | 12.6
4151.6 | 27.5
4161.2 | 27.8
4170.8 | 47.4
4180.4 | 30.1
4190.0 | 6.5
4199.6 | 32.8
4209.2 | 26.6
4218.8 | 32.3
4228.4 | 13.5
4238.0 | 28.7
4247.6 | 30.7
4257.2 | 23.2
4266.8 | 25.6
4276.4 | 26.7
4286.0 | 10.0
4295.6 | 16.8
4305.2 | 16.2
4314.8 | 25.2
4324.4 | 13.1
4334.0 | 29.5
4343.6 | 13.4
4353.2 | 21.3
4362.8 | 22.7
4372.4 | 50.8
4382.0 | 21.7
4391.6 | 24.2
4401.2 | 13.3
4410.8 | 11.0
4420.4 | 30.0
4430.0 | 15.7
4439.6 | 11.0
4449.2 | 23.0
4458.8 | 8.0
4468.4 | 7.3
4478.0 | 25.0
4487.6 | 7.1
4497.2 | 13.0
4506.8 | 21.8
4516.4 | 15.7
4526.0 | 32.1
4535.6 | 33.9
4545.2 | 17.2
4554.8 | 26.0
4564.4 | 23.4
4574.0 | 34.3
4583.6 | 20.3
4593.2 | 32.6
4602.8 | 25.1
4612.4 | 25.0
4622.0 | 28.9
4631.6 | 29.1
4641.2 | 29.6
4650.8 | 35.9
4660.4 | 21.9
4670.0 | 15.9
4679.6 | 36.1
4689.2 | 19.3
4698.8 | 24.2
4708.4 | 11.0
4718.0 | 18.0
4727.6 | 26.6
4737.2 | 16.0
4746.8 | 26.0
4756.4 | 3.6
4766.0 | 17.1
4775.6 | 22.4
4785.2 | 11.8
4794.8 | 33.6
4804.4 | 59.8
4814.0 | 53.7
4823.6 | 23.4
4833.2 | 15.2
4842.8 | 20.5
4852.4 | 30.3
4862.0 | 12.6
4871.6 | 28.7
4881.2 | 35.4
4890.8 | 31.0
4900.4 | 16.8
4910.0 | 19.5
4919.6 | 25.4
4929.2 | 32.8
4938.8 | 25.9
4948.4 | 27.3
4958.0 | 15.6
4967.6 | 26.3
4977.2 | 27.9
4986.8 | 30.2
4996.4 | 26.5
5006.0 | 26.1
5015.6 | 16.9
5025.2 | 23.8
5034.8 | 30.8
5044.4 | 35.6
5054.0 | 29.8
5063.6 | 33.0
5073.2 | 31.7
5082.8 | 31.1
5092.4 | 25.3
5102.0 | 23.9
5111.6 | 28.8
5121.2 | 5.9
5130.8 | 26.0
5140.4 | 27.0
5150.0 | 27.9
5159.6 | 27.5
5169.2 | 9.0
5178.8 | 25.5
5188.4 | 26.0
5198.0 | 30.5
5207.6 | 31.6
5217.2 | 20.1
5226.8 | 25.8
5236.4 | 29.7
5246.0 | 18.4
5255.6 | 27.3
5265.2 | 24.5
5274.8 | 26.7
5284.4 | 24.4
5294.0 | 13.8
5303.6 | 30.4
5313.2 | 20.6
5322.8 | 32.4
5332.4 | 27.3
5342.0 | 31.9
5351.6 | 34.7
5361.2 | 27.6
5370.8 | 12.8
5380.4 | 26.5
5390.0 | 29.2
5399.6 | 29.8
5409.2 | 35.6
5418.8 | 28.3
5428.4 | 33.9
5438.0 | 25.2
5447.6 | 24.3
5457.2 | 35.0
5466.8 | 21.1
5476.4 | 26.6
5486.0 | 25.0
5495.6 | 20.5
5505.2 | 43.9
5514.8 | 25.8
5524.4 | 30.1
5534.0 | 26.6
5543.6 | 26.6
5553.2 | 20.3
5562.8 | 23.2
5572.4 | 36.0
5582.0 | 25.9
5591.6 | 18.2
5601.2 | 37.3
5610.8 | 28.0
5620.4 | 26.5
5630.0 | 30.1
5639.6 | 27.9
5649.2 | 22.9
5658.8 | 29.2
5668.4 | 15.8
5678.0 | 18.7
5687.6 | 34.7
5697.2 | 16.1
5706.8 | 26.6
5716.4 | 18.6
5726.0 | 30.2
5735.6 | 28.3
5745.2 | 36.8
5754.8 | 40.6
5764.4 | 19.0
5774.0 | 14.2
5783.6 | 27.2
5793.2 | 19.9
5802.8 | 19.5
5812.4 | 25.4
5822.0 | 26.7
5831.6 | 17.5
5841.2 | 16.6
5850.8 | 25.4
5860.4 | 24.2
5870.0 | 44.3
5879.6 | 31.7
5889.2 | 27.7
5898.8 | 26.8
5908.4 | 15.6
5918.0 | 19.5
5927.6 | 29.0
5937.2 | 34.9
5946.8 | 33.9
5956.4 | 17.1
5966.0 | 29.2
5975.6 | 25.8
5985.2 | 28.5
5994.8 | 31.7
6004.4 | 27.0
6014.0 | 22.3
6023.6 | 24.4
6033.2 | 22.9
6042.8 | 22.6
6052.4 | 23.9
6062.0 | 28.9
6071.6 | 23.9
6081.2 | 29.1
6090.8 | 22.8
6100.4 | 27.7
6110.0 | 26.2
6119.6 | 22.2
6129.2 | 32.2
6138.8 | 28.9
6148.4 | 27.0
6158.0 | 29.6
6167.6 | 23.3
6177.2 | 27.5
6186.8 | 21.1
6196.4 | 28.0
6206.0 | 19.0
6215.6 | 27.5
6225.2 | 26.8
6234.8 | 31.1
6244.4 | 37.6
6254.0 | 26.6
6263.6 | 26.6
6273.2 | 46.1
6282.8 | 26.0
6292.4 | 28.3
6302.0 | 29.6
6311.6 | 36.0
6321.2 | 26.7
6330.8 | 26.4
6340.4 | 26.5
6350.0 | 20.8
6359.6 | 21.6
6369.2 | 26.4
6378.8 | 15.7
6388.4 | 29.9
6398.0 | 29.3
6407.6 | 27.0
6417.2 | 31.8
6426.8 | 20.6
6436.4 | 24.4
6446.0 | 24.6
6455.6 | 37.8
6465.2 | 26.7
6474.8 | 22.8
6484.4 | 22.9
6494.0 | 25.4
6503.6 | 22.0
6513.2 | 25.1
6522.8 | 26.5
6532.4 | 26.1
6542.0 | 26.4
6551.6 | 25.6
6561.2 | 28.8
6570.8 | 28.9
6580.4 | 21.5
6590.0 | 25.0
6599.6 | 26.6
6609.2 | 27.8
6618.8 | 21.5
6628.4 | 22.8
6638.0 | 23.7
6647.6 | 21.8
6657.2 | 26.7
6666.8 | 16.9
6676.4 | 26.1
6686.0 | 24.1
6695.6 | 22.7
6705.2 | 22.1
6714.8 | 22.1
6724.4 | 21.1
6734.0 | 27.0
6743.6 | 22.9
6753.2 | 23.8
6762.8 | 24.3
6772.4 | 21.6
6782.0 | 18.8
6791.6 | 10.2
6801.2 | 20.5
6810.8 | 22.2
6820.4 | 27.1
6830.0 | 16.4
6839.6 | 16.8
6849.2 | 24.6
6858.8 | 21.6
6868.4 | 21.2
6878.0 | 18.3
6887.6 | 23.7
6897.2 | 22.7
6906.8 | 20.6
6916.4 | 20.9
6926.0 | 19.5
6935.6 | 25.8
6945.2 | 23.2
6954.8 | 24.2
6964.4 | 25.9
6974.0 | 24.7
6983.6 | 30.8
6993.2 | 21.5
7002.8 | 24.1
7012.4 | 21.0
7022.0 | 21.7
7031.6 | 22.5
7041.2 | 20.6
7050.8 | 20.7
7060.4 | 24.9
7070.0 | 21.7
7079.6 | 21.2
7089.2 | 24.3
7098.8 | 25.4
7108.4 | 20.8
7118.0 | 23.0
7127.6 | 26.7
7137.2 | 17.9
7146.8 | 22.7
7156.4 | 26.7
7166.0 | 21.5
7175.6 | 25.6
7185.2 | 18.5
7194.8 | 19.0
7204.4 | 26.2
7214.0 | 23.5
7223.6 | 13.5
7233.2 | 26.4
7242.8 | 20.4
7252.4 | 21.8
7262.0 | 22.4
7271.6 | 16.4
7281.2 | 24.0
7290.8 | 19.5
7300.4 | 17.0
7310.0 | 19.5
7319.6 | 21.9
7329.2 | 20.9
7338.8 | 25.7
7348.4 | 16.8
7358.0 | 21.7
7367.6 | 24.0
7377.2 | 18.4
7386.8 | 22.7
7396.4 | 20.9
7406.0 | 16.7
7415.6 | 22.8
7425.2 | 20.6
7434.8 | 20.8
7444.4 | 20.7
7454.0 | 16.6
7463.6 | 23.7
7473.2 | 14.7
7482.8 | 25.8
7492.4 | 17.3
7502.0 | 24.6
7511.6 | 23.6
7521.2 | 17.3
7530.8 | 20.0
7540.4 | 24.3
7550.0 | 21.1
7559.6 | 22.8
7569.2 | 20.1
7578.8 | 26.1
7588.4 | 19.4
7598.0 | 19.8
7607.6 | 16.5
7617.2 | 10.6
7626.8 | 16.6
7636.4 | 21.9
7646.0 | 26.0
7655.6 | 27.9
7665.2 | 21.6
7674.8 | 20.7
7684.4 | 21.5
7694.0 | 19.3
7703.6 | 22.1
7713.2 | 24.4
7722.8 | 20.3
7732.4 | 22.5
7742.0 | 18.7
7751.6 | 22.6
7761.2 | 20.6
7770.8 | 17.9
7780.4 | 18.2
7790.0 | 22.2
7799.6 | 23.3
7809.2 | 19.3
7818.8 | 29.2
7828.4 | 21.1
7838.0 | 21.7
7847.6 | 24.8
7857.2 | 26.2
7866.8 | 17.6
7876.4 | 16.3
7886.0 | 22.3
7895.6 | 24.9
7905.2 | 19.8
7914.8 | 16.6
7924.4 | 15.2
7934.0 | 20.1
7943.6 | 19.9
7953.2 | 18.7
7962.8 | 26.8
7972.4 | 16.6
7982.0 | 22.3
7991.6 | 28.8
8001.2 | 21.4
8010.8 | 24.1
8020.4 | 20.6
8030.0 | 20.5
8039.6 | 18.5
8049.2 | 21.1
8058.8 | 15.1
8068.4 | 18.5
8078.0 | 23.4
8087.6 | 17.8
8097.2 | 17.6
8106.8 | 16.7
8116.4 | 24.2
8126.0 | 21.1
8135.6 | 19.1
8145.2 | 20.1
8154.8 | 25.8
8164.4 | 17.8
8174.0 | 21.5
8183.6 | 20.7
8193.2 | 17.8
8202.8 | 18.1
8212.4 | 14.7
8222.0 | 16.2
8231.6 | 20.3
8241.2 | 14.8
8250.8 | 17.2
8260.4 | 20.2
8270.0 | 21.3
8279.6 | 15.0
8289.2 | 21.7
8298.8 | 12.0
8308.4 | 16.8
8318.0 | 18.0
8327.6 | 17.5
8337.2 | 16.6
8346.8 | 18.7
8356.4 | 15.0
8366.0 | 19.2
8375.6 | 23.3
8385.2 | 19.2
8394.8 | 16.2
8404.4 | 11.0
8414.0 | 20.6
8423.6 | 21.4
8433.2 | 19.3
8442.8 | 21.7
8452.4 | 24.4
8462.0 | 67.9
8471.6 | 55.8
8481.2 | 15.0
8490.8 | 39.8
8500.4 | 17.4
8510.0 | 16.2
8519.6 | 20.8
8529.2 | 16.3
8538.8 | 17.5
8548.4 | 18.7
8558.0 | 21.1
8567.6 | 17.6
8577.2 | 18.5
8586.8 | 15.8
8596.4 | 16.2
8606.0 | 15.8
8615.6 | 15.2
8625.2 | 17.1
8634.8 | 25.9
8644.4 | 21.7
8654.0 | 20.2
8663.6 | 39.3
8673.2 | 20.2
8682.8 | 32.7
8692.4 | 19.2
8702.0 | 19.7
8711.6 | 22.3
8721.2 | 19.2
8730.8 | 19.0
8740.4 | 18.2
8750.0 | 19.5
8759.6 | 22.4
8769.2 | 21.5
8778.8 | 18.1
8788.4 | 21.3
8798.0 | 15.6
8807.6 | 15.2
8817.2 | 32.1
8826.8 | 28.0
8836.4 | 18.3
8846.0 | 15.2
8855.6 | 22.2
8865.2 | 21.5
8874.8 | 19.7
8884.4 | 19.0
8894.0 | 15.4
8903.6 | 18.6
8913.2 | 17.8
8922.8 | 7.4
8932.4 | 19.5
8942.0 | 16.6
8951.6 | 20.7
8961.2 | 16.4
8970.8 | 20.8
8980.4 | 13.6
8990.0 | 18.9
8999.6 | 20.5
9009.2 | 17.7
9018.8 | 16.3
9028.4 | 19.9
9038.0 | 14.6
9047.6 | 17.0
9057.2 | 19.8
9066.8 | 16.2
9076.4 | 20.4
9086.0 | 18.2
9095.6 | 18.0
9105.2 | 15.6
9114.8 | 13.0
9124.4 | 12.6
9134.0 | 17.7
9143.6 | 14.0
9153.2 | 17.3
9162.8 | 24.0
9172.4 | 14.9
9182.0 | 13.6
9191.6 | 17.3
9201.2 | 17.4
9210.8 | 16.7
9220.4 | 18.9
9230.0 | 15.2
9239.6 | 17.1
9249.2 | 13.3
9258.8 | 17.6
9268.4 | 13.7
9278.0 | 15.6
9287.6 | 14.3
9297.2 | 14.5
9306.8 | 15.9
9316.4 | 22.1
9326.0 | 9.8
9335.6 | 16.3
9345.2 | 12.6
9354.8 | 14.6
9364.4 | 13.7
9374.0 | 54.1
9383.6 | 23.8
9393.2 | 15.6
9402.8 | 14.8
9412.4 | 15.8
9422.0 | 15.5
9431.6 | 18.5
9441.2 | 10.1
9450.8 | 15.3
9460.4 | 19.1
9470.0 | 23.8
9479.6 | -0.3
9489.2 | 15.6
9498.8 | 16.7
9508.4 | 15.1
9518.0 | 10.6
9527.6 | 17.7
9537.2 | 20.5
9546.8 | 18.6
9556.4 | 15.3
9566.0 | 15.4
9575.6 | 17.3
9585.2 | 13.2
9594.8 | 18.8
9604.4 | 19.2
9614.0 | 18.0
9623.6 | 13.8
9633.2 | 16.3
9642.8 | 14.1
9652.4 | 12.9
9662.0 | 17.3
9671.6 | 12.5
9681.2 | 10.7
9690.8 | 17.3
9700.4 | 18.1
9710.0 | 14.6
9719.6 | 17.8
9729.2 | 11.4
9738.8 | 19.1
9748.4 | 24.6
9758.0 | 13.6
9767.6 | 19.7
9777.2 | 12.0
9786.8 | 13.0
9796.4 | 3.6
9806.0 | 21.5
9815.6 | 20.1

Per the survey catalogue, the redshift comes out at 0.29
